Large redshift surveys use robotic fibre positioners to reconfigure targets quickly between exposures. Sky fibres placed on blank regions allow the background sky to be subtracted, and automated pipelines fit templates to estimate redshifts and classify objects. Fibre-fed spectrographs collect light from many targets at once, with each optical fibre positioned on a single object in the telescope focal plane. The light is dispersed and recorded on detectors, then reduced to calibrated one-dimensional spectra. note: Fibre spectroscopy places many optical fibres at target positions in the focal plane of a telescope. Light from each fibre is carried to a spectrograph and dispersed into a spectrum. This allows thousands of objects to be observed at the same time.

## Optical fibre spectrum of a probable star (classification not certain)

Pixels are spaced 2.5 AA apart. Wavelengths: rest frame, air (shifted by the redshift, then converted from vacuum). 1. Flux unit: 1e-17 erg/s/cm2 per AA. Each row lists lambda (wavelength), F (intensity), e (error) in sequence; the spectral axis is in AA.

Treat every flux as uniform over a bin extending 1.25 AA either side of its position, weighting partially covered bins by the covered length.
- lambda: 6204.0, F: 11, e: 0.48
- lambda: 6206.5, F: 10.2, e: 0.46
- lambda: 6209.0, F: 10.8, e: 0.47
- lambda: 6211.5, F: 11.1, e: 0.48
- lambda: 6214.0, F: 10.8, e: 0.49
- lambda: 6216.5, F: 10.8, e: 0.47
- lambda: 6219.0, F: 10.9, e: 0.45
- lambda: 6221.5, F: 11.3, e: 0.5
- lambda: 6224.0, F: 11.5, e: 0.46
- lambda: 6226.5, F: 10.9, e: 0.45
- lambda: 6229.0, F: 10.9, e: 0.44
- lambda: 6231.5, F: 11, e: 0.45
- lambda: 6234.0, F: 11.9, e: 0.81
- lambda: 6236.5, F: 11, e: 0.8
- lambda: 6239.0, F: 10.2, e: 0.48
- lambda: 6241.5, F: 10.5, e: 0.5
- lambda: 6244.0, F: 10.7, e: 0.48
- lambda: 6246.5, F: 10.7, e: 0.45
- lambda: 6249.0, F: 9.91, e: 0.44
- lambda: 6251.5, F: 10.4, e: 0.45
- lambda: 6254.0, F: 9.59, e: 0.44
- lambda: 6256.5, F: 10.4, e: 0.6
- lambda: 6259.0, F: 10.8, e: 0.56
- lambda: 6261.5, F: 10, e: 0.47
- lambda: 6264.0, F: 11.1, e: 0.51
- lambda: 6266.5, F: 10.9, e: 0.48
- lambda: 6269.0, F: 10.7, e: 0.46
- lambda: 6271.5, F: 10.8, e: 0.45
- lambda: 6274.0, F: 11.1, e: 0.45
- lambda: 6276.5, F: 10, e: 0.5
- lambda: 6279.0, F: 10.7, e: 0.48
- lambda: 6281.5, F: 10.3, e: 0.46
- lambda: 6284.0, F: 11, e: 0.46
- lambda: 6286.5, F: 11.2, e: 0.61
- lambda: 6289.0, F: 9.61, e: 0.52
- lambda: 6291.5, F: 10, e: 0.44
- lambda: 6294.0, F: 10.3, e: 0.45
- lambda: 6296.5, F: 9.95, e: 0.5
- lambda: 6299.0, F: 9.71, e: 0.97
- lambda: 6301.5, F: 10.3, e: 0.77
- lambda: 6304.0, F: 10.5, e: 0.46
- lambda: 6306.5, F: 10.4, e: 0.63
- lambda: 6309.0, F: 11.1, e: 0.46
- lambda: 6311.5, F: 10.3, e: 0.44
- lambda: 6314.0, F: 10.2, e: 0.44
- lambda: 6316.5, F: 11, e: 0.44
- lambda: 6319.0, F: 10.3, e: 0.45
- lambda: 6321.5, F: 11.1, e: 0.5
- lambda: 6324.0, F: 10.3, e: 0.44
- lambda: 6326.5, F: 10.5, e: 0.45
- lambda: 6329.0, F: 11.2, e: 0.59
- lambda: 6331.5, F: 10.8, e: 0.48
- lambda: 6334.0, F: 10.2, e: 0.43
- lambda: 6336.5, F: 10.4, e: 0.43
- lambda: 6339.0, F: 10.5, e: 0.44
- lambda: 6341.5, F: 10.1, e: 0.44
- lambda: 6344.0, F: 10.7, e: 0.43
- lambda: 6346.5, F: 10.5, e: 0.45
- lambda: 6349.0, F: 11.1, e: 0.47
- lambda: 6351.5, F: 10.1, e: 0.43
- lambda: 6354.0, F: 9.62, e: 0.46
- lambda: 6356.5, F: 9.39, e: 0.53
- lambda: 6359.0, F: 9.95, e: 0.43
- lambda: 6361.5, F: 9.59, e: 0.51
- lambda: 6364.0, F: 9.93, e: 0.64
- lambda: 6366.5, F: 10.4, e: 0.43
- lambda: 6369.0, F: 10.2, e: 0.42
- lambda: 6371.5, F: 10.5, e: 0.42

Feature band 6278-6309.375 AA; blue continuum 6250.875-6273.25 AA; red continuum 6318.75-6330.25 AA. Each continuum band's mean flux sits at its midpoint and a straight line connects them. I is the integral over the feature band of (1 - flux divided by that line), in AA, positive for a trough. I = 0.8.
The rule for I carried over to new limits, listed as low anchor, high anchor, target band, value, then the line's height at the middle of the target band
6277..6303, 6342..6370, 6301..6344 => -1.40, 10.2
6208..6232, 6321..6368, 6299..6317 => 0.10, 10.5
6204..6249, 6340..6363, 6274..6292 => 0.11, 10.5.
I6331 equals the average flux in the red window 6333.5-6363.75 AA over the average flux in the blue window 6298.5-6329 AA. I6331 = 0.97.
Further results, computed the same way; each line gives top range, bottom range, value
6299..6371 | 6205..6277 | 0.97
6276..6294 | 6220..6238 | 0.93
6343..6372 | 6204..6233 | 0.93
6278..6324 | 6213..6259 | 0.97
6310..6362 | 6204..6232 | 0.95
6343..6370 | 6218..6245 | 0.92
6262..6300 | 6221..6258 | 0.98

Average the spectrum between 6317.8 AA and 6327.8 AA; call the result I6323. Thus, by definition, 10.6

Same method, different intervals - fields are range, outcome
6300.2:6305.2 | 10.4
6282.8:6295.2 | 10.4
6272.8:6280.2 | 10.6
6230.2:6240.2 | 11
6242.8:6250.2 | 10.4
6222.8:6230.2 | 11.1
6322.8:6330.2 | 10.7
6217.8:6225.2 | 11.2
